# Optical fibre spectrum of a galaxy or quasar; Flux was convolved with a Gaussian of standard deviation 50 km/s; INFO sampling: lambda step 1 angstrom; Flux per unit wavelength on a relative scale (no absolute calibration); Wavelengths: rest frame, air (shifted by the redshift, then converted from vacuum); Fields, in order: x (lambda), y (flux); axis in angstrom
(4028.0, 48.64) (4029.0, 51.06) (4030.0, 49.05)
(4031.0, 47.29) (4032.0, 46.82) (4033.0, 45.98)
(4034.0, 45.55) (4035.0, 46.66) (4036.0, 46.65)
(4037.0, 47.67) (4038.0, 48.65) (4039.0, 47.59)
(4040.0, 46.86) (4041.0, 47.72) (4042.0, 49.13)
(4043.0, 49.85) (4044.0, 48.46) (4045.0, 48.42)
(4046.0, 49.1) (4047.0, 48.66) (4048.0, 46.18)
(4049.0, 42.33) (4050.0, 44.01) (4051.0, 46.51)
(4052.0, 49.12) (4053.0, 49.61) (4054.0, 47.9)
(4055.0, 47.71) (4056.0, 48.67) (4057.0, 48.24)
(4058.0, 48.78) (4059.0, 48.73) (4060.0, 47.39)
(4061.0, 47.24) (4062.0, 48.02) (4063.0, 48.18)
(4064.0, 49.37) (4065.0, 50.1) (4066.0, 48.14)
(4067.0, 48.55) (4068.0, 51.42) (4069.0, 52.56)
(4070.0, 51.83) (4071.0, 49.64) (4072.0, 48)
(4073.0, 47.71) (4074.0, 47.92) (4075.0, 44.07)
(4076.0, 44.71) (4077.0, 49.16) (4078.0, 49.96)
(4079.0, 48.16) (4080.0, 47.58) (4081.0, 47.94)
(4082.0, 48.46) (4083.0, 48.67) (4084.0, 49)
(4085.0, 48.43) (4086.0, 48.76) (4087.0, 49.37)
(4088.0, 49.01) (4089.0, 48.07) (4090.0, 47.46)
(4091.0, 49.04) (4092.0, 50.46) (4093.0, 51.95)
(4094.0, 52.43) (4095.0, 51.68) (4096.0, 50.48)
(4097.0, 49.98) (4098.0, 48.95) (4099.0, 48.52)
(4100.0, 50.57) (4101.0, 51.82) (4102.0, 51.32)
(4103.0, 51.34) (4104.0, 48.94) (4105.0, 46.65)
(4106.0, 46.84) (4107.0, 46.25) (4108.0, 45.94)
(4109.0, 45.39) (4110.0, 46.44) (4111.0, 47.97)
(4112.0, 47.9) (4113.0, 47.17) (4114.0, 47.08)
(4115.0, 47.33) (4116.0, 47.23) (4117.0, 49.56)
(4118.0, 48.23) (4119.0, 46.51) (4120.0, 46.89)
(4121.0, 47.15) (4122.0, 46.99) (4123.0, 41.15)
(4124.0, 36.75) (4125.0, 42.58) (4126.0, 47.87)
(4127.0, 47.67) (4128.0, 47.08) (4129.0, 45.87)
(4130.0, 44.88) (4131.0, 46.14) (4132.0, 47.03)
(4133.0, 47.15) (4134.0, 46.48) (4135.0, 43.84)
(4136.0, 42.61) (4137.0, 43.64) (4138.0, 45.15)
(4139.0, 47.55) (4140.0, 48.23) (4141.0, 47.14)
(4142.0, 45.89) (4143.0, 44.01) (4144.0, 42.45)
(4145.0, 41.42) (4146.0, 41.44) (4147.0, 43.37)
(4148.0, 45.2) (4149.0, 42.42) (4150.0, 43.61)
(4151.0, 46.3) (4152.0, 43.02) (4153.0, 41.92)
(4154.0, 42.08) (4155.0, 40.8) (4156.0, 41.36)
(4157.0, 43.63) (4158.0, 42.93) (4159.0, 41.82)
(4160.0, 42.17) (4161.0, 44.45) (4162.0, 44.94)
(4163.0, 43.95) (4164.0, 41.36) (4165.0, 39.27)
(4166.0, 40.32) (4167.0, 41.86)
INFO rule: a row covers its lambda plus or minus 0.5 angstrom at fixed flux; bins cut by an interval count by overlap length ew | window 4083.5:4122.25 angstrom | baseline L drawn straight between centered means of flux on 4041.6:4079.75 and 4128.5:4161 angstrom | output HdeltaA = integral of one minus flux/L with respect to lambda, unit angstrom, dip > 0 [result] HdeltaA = -2.0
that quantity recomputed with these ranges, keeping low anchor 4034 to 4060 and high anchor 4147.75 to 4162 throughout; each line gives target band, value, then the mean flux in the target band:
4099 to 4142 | -2.1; 46.7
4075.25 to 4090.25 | -0.7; 48.3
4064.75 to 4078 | -0.6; 48.8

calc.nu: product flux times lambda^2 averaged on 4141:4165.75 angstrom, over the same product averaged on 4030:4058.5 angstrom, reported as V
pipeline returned 0.95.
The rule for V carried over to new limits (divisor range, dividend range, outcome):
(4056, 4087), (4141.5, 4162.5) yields 0.92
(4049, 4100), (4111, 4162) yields 0.95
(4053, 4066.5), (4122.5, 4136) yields 0.96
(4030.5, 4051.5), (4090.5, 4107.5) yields 1.09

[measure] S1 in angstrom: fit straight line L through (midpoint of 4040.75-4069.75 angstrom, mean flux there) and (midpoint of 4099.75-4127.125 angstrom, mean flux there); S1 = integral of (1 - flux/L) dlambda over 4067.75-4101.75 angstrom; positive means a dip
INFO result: -1.1 angstrom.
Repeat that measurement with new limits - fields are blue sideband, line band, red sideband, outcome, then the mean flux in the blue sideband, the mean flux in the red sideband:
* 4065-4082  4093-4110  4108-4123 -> -0.6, 48.6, 47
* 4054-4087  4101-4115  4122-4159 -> -0.5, 48.5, 44.2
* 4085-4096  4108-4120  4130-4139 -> 0.0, 49.8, 45.4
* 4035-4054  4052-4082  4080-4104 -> 0.0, 47.6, 49.7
